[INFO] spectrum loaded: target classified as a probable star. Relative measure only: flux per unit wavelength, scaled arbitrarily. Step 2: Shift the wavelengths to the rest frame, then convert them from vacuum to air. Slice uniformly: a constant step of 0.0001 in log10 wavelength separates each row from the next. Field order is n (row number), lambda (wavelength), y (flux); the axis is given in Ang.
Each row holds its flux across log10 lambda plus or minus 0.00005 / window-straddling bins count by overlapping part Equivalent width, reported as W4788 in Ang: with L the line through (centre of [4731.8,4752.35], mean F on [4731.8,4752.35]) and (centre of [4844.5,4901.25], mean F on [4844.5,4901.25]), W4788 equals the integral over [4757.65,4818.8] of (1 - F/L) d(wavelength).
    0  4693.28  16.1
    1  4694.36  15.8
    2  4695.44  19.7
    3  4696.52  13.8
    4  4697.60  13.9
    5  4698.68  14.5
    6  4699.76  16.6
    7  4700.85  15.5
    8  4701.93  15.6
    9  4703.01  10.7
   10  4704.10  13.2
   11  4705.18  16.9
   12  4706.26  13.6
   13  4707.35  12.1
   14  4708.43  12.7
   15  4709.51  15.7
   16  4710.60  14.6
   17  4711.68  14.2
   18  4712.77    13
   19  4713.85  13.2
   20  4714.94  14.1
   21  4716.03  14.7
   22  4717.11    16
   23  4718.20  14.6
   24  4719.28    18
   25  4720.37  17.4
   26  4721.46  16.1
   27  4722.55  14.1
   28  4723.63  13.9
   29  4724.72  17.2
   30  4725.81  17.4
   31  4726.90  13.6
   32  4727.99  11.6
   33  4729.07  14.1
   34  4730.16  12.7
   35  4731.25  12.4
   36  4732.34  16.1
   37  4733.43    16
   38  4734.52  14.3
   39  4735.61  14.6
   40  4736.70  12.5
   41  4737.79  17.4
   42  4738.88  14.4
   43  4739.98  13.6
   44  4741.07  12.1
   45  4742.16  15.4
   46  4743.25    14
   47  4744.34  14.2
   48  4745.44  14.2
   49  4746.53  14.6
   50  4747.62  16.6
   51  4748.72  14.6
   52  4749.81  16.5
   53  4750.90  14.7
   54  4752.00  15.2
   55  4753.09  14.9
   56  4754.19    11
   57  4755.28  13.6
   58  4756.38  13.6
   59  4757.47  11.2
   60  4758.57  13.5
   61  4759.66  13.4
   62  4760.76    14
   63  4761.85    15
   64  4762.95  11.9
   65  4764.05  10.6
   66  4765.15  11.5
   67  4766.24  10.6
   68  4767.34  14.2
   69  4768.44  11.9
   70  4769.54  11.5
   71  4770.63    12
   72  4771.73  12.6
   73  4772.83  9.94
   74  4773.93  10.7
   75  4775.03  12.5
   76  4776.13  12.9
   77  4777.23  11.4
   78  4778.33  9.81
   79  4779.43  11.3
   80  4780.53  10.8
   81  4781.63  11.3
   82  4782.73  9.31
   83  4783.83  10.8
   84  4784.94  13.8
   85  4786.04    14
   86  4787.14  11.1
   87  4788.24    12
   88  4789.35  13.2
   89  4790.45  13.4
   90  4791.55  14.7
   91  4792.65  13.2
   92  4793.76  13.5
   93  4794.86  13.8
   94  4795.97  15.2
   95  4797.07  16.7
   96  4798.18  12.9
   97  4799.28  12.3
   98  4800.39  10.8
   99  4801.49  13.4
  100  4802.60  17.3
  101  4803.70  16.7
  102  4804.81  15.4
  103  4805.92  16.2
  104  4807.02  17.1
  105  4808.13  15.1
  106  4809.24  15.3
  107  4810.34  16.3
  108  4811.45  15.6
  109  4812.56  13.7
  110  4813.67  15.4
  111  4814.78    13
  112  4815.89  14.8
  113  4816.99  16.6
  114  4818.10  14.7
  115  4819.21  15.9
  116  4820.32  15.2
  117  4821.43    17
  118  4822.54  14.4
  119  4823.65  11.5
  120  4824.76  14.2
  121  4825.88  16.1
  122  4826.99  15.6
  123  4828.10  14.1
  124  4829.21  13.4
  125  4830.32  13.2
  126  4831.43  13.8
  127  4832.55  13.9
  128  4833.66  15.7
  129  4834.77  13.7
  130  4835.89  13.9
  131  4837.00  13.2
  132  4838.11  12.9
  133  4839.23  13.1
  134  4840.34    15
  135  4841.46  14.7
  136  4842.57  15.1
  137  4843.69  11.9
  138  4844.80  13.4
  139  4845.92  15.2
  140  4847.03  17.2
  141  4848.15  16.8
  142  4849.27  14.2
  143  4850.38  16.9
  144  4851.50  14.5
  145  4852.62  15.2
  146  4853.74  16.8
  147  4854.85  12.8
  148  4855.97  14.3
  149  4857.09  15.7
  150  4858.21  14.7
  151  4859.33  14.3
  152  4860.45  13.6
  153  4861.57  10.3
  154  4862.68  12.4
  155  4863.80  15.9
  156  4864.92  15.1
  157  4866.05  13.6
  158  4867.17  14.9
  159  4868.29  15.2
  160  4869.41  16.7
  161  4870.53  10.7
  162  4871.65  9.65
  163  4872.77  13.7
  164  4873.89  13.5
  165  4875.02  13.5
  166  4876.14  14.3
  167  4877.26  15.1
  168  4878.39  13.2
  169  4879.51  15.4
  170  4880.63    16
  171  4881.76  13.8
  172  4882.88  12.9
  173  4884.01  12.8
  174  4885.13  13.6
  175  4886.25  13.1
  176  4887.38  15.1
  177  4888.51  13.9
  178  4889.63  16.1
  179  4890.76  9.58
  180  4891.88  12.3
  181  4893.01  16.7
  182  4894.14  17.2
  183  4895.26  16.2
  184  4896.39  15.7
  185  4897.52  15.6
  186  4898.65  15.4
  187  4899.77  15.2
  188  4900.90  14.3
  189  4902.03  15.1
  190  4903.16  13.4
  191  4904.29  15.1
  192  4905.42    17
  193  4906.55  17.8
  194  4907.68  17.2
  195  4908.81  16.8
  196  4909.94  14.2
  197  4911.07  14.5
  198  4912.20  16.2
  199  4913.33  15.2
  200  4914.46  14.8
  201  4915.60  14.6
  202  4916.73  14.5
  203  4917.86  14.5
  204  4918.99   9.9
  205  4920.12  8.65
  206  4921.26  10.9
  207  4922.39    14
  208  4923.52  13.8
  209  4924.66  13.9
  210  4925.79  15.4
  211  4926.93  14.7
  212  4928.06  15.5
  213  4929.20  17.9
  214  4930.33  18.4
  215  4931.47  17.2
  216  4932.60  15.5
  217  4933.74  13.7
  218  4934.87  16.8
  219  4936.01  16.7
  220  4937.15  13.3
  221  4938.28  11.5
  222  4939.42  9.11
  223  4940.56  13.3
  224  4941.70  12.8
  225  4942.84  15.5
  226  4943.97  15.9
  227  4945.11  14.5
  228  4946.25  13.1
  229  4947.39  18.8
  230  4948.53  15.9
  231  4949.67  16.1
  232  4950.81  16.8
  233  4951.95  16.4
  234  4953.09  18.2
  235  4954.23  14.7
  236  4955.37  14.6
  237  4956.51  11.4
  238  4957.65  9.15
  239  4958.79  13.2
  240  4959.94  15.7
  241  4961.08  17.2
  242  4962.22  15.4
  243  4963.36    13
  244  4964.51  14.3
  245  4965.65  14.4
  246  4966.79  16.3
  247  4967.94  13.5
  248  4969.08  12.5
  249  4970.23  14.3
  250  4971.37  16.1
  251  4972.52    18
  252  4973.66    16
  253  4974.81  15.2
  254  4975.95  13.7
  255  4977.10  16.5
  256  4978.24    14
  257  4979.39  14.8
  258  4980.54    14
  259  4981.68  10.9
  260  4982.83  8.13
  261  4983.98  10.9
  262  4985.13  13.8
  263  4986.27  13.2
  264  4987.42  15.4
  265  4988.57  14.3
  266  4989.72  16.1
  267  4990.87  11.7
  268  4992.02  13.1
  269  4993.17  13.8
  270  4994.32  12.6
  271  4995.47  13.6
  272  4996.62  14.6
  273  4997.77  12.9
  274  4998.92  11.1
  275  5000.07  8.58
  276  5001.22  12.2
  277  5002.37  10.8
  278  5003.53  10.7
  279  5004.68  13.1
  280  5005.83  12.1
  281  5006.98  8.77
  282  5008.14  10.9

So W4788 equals 5.7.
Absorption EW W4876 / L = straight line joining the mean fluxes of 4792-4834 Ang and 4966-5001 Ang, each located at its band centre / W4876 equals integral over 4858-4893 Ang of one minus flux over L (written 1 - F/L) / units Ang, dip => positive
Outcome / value 1.4 Ang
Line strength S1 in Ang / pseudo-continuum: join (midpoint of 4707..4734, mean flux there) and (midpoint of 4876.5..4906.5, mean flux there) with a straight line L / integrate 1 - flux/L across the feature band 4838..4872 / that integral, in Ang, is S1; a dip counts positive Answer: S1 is 0.8 Ang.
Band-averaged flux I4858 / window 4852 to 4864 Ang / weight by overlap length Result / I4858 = 14.1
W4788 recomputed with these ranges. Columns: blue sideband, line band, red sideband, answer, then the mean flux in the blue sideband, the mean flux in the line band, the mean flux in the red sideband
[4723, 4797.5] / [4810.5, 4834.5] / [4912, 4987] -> -1.8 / 13.3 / 14.7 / 14.4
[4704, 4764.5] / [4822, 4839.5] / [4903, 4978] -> 0.7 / 14.3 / 13.9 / 14.8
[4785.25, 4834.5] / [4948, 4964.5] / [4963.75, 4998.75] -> -1.0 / 14.5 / 14.8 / 13.9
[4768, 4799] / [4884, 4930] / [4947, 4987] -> -2.8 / 12.4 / 14.6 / 14.5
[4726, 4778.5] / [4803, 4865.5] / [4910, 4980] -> -3.6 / 13.4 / 14.7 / 14.6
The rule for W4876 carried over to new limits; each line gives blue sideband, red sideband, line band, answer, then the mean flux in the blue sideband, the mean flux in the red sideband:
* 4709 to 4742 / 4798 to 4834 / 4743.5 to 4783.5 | 5.43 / 14.7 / 14.8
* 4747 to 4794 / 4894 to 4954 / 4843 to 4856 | -1.04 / 12.7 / 15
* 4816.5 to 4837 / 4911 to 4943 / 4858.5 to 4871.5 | 0.59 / 14.6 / 14.2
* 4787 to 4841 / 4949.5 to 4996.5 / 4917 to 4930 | 0.55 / 14.4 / 14.2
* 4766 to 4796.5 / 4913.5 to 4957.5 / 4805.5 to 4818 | -2.64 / 12.2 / 14.5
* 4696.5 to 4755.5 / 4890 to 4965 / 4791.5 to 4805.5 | 0.28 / 14.5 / 14.7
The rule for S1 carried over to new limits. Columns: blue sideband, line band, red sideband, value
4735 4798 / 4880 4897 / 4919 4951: -0.3 Ang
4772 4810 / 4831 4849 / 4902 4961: -0.8 Ang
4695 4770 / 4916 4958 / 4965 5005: -2.6 Ang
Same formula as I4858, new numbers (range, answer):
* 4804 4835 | 14.9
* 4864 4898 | 14.2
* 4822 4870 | 14.4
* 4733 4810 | 13.4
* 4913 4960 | 14.4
